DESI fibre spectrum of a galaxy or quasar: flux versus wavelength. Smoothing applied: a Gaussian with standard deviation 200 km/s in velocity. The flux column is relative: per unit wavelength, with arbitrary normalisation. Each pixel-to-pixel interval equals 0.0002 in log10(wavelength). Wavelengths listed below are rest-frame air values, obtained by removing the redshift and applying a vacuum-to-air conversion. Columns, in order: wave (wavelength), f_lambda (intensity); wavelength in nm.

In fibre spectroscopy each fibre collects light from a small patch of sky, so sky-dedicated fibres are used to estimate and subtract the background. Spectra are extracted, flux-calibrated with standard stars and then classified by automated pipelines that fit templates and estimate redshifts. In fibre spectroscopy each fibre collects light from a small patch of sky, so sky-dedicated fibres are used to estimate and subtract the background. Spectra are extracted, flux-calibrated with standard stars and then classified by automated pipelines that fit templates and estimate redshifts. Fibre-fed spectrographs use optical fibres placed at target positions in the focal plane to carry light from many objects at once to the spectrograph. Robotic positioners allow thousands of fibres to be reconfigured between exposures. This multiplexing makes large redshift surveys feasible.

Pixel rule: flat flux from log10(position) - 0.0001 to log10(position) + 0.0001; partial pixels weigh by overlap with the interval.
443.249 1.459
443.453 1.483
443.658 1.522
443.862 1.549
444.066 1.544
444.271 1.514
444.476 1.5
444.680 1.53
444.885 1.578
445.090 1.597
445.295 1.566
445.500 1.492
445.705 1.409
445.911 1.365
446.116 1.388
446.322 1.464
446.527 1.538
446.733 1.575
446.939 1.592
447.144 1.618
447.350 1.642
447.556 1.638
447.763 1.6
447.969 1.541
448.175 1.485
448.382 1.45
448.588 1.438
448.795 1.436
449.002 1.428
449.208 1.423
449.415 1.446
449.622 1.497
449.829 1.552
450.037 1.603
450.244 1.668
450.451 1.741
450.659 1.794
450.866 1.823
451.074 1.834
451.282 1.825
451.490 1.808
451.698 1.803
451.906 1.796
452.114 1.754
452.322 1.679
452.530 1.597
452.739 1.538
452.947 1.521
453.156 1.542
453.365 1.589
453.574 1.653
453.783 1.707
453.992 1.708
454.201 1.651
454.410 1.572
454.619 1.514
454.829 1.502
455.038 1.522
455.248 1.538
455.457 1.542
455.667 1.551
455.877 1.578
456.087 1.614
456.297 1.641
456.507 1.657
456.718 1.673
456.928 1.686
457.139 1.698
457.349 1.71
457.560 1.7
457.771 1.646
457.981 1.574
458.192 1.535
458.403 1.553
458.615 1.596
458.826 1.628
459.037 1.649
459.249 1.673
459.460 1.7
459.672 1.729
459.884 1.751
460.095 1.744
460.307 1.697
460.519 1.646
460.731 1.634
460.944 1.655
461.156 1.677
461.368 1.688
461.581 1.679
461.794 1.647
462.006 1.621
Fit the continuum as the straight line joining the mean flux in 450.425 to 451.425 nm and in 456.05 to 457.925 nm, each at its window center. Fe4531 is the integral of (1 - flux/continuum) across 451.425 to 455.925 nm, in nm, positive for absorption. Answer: 0.32 nm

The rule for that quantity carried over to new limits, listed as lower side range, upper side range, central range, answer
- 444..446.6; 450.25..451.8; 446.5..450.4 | 0.284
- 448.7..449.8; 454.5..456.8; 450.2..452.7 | -0.437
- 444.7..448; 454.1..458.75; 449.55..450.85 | -0.080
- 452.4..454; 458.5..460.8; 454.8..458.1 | 0.046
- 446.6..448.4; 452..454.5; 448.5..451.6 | -0.045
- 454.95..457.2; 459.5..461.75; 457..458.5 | 0.004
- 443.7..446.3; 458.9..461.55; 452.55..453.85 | 0.010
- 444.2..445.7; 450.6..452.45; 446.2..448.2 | 0.061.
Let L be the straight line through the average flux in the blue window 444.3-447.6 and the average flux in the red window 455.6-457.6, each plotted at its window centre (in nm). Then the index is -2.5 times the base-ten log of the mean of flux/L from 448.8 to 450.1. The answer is 0.06 mag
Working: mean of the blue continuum 1.53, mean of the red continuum 1.65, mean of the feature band 1.48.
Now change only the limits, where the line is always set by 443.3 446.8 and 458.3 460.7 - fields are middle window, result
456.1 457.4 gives -0.02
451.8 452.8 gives -0.06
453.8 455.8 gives 0.03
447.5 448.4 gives -0.01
